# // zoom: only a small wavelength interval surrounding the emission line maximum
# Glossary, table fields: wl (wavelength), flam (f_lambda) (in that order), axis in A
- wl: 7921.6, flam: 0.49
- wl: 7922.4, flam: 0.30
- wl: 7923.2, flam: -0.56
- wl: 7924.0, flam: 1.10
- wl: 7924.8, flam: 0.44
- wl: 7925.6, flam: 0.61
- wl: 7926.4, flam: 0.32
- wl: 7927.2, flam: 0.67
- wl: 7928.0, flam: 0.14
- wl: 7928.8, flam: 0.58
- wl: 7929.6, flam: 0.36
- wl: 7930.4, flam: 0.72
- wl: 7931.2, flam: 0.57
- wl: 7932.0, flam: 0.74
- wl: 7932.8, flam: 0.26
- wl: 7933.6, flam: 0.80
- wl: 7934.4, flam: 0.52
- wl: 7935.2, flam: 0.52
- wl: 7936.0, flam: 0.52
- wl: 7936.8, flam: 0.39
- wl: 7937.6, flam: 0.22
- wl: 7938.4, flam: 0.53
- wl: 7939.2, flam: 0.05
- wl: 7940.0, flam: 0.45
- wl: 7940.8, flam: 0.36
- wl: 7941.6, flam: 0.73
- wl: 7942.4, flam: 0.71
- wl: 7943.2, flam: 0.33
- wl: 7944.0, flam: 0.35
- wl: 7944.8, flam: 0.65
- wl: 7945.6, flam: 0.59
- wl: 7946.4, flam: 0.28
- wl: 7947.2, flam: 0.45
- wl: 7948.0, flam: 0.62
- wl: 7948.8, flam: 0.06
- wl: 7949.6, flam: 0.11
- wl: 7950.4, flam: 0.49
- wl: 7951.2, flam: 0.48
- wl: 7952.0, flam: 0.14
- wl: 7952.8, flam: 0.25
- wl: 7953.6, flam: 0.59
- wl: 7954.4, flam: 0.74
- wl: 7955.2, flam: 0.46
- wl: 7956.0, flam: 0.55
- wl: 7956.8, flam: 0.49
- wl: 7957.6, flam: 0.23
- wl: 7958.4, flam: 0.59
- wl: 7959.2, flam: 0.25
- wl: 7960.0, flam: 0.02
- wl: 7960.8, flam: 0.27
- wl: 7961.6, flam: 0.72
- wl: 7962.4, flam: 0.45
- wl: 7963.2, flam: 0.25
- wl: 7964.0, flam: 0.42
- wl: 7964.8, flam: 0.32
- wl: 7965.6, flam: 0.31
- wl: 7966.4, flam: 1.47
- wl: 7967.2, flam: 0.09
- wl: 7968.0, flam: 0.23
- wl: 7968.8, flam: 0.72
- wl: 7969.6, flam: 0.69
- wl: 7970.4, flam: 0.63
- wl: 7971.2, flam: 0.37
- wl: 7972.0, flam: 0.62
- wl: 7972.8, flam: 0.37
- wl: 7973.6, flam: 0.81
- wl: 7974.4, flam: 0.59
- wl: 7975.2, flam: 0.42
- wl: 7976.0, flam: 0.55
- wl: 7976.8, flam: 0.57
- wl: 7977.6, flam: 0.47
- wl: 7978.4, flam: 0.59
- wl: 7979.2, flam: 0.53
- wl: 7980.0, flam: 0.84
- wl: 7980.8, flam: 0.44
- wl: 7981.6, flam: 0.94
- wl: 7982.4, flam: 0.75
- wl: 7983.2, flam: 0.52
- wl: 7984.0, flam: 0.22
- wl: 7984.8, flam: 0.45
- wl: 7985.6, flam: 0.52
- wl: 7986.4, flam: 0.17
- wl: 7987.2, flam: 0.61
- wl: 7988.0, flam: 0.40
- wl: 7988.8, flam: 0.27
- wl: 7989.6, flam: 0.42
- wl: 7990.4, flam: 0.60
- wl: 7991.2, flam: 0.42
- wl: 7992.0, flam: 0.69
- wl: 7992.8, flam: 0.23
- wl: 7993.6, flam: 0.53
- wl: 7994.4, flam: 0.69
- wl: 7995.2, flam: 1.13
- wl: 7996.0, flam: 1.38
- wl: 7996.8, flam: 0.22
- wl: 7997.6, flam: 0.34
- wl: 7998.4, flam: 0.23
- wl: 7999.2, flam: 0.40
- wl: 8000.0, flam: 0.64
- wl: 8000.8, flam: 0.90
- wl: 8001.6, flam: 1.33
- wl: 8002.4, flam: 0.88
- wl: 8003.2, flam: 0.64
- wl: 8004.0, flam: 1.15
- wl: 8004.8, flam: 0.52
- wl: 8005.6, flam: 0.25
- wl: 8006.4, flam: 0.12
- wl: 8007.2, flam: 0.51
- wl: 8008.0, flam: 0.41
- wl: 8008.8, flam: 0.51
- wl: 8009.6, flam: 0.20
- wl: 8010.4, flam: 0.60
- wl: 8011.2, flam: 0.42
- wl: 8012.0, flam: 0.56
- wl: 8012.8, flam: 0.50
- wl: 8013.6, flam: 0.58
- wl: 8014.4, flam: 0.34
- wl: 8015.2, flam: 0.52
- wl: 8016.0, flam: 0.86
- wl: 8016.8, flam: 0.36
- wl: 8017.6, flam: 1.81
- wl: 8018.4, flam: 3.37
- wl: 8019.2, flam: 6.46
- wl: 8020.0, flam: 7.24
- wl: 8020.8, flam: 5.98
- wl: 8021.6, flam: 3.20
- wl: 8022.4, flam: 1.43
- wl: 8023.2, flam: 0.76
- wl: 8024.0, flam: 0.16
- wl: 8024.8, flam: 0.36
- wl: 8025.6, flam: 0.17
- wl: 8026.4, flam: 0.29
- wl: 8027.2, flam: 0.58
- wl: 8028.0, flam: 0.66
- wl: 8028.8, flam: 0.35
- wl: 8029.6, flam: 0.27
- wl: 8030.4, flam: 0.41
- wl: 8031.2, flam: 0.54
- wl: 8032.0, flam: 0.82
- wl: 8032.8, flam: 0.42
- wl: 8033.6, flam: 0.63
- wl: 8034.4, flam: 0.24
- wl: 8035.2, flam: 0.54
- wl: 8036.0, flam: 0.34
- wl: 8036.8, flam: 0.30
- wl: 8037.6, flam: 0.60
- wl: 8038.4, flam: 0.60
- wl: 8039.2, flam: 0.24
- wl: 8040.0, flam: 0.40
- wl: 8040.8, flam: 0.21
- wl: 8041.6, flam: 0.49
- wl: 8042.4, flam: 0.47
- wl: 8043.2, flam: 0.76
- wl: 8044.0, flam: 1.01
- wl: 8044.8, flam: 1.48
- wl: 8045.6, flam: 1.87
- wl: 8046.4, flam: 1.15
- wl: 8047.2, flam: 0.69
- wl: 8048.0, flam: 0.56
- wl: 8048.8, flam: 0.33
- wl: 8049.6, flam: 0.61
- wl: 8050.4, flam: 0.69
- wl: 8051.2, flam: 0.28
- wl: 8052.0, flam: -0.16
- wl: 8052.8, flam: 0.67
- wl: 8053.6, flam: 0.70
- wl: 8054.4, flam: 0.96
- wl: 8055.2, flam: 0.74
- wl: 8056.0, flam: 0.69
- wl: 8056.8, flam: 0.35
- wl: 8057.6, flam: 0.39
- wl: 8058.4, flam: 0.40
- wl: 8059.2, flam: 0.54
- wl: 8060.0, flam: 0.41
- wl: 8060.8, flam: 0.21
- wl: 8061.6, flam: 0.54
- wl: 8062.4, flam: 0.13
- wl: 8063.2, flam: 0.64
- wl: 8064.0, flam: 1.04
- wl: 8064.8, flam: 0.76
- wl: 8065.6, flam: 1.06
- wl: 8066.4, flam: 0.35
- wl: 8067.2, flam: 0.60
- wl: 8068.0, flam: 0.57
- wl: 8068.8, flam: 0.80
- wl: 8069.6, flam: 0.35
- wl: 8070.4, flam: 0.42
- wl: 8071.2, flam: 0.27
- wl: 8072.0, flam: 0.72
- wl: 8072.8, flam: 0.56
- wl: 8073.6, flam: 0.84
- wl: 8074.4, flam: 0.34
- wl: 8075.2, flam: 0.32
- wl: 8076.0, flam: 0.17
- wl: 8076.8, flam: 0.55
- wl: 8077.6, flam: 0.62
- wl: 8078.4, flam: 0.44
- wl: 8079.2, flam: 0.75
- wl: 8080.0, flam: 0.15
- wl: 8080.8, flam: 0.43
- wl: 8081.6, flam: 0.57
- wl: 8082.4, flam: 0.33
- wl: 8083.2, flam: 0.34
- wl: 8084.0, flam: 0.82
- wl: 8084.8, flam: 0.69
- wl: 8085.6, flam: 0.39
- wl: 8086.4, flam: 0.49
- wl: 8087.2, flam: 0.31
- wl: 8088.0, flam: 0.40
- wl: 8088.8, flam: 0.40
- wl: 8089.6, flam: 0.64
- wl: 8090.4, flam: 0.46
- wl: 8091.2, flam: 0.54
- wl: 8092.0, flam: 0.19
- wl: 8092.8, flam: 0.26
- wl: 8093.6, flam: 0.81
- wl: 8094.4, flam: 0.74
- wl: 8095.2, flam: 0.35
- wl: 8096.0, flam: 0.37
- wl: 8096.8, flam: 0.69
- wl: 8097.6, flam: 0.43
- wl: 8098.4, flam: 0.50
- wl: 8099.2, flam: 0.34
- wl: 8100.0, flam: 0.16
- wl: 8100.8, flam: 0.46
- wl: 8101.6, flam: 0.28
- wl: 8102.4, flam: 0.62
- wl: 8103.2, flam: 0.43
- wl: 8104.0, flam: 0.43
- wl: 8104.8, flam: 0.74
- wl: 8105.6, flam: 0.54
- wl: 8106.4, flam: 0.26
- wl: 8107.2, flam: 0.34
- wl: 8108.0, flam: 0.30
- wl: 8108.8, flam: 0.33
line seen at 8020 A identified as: H-alpha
